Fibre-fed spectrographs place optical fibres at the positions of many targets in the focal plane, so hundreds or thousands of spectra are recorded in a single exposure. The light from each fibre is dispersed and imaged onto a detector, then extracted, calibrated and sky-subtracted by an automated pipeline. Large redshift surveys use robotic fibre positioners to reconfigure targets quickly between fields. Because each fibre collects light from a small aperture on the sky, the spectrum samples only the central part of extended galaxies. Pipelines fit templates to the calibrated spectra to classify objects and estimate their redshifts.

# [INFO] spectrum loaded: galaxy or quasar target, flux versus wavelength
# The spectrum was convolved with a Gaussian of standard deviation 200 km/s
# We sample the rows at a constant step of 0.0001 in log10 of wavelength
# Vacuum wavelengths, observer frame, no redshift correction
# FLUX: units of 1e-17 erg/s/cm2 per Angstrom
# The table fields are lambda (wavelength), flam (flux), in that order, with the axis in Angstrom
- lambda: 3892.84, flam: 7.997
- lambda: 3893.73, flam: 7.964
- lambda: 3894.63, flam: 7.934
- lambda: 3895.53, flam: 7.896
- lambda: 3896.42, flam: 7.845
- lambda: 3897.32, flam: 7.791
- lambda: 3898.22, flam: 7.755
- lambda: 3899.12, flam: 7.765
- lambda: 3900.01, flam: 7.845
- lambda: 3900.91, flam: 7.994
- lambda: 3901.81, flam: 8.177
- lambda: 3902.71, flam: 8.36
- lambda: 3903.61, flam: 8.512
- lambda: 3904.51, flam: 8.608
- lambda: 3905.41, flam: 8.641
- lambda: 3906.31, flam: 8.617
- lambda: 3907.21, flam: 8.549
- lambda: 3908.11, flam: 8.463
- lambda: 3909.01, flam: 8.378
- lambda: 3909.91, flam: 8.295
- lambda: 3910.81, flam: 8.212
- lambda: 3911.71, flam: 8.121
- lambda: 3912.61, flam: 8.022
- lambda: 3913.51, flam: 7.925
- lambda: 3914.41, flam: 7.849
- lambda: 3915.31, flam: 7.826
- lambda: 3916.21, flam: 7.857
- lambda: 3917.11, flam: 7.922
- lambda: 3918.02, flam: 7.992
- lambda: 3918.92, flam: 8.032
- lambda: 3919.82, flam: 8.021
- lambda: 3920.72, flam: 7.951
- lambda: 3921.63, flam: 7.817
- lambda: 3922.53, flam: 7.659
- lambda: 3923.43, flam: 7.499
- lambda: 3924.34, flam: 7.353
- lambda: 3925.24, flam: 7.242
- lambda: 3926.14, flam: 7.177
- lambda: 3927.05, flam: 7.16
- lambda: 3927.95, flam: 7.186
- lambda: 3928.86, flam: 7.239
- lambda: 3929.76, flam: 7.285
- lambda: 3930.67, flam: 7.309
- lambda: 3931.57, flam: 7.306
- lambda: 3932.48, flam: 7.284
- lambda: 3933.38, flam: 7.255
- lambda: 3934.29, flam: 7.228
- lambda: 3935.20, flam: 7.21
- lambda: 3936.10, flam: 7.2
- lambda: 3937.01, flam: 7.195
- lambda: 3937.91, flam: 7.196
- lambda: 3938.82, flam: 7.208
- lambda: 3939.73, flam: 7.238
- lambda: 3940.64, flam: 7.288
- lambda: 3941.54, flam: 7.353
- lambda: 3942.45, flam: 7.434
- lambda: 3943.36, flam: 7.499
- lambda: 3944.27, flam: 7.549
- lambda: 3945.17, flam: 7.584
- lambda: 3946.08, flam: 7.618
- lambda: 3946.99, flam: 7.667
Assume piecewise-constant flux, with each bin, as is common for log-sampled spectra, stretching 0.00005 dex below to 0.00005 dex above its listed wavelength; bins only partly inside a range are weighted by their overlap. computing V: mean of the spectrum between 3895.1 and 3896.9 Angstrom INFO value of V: 7.89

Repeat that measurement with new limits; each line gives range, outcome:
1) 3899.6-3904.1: 8.17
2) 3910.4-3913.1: 8.12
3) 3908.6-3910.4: 8.34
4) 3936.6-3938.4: 7.21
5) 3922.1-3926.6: 7.38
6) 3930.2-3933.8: 7.29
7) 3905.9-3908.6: 8.54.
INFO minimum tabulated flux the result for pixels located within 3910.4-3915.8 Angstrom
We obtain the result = 7.826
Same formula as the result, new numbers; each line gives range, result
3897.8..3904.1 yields 7.755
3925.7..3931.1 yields 7.16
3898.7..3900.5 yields 7.765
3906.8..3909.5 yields 8.378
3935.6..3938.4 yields 7.195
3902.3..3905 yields 8.36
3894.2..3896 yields 7.896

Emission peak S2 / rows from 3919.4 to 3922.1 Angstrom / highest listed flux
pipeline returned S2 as 8.021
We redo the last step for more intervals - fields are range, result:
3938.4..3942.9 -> 7.434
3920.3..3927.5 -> 7.951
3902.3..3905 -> 8.608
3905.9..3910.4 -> 8.617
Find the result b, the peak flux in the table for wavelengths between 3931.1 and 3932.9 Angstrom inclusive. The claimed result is 7.306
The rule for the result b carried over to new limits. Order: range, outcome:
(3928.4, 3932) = 7.309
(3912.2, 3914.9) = 8.022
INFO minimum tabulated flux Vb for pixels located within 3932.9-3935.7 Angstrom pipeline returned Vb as 7.21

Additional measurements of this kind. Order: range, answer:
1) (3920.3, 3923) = 7.659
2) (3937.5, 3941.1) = 7.196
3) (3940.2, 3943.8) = 7.288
